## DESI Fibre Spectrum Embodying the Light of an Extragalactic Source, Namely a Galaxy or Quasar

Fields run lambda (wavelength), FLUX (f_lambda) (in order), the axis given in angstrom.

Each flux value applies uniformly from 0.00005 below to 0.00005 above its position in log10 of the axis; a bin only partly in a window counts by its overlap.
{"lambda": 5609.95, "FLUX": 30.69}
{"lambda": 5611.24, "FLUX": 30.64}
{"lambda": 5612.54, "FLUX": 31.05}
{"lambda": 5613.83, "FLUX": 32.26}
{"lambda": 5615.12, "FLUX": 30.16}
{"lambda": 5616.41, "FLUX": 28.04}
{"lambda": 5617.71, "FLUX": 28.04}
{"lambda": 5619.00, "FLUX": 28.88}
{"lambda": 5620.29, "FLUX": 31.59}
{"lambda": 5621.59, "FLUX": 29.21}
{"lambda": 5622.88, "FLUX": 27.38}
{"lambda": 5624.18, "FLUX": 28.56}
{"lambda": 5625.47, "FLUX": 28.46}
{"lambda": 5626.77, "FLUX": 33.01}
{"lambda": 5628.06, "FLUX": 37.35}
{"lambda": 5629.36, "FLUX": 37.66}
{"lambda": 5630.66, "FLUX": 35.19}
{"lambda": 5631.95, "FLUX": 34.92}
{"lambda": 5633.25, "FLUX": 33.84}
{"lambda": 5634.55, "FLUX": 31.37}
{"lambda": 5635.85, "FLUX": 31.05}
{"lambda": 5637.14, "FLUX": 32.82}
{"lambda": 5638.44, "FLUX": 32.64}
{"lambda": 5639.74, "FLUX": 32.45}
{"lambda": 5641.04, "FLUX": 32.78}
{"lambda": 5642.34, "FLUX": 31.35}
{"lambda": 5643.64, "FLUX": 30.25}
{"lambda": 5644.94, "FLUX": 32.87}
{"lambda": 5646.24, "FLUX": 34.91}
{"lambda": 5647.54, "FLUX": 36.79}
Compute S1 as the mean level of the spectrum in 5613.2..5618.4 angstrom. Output 29.6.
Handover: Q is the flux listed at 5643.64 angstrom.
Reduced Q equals 30.25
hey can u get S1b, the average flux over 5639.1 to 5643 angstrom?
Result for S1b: 32.2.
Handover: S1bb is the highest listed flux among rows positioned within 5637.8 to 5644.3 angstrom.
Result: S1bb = 32.78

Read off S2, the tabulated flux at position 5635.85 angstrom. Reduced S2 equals 31.05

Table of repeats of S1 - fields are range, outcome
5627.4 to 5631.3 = 36.7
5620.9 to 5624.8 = 28.4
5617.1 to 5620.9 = 29.6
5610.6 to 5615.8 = 31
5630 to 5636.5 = 33.3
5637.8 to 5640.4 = 32.5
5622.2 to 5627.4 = 29.3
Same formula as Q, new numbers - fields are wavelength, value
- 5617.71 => 28.04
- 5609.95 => 30.69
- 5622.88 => 27.38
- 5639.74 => 32.45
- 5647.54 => 36.79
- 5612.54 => 31.05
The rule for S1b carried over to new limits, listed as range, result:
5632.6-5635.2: 32.5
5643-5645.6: 31.6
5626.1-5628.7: 35.1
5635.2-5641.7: 32.4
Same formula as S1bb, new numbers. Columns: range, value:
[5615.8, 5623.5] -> 31.59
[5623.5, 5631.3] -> 37.66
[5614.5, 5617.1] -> 30.16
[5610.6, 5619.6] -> 32.26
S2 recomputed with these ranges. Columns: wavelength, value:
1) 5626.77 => 33.01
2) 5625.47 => 28.46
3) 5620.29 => 31.59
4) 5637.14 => 32.82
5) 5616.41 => 28.04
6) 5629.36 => 37.66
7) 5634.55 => 31.37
